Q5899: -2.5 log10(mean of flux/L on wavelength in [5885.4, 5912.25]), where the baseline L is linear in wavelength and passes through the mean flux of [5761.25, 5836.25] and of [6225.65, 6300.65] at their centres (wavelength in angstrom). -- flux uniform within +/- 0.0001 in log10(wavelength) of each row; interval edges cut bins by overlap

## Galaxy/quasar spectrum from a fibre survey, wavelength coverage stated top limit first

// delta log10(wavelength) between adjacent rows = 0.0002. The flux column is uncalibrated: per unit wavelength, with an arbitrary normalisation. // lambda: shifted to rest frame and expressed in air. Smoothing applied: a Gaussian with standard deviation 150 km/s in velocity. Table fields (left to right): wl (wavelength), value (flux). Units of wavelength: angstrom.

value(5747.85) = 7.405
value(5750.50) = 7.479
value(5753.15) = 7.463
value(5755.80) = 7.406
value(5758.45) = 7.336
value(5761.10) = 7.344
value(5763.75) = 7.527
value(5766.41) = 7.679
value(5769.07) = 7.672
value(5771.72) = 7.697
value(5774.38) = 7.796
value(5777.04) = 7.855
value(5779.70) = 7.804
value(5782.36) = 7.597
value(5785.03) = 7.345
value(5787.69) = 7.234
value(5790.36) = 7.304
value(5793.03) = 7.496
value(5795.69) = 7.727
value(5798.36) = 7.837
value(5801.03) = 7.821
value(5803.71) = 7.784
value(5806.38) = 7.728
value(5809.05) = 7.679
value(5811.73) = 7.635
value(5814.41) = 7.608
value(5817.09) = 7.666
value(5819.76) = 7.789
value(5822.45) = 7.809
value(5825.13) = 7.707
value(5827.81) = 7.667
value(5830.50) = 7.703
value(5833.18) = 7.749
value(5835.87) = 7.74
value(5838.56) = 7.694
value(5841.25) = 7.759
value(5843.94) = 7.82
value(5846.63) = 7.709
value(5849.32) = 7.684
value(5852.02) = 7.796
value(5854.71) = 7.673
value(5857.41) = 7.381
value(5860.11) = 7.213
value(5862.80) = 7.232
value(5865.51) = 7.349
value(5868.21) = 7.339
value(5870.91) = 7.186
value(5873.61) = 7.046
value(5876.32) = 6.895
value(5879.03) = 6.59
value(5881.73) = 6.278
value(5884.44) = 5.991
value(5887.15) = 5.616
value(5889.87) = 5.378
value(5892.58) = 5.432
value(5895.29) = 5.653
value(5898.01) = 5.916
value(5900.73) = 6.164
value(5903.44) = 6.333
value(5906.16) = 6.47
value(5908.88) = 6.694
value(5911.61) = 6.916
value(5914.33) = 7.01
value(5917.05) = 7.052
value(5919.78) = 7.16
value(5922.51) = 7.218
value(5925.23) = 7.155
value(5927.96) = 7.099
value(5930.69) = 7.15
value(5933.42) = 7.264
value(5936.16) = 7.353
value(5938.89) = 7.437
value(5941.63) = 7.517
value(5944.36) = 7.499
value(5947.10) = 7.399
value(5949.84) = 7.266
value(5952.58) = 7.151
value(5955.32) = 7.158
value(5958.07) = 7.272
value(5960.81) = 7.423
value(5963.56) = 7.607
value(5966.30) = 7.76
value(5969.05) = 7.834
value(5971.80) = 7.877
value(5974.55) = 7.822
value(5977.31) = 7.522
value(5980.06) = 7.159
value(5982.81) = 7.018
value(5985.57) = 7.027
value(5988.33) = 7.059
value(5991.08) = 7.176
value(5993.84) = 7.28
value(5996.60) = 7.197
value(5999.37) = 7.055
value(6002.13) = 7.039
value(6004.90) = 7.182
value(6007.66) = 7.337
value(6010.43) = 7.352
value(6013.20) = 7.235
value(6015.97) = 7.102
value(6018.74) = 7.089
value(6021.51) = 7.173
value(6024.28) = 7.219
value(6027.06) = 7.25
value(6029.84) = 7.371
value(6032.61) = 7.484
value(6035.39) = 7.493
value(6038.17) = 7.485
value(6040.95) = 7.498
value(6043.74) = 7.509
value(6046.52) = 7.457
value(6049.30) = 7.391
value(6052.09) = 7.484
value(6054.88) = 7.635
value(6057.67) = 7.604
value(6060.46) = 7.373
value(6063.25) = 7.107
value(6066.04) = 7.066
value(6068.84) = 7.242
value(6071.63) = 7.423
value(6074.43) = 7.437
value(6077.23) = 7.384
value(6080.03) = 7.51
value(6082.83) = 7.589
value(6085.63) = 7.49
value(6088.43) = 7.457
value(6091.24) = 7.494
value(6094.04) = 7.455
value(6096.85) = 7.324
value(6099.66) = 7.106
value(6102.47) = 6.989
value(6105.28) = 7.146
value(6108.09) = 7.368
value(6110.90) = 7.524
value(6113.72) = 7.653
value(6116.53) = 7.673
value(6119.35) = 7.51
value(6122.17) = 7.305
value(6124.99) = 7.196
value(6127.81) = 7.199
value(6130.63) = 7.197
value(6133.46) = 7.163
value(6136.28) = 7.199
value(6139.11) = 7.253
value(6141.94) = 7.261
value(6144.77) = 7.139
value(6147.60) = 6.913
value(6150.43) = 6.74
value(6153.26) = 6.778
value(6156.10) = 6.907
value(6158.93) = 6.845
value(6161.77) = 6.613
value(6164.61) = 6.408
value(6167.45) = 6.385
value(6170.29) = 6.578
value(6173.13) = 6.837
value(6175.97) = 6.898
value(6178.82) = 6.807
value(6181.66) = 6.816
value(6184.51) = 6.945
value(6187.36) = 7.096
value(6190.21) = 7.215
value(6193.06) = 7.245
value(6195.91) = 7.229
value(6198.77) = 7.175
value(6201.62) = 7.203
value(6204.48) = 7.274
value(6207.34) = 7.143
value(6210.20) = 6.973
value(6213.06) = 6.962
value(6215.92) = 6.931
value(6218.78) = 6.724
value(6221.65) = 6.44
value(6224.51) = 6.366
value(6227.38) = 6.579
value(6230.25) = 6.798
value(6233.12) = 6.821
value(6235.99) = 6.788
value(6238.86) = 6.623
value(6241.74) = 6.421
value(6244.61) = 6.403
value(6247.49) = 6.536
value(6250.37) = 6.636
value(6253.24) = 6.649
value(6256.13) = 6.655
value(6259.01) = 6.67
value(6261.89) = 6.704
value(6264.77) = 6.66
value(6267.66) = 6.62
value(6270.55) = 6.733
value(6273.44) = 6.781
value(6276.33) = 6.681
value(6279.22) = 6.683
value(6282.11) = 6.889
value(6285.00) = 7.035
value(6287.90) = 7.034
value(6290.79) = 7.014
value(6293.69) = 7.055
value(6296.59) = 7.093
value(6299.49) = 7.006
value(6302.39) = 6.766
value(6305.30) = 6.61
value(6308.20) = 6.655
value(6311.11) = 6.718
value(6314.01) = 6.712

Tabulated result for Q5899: 0.23 mag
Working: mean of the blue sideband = 7.66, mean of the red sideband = 6.75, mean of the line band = 6.03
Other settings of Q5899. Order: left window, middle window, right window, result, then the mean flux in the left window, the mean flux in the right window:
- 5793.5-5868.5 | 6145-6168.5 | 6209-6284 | 0.027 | 7.66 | 6.68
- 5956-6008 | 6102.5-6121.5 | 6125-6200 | -0.056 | 7.35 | 6.96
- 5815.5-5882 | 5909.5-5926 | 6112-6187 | 0.046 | 7.48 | 7.01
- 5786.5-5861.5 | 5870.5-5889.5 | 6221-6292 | 0.174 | 7.66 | 6.69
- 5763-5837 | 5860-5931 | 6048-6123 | 0.144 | 7.67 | 7.4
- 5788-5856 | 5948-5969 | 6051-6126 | 0.019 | 7.7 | 7.39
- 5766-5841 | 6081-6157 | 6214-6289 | -0.043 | 7.67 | 6.69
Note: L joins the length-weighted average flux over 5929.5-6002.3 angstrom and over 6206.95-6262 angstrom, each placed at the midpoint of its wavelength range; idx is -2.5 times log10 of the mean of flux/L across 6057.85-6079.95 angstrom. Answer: -0.034 mag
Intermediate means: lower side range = 7.35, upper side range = 6.68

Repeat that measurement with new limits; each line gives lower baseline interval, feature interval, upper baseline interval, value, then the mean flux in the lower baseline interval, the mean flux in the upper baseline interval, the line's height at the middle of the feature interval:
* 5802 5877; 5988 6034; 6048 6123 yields 0.04 mag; 7.58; 7.4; 7.45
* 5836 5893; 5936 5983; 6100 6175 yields -0.06 mag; 7.04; 7.07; 7.05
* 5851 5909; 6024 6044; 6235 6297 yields -0.12 mag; 6.61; 6.74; 6.66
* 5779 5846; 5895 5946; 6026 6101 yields 0.09 mag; 7.67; 7.41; 7.56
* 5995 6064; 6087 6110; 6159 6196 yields -0.03 mag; 7.33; 6.84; 7.1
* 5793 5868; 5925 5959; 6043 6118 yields 0.04 mag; 7.66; 7.4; 7.54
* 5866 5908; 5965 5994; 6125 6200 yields -0.14 mag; 6.31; 6.96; 6.53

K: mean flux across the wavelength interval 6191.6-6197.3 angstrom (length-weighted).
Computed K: 7.24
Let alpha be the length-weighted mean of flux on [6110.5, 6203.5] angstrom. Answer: 7.05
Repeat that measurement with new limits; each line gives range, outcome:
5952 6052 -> 7.34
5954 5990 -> 7.42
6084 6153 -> 7.27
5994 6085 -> 7.34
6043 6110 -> 7.38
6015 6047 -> 7.34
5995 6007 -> 7.13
